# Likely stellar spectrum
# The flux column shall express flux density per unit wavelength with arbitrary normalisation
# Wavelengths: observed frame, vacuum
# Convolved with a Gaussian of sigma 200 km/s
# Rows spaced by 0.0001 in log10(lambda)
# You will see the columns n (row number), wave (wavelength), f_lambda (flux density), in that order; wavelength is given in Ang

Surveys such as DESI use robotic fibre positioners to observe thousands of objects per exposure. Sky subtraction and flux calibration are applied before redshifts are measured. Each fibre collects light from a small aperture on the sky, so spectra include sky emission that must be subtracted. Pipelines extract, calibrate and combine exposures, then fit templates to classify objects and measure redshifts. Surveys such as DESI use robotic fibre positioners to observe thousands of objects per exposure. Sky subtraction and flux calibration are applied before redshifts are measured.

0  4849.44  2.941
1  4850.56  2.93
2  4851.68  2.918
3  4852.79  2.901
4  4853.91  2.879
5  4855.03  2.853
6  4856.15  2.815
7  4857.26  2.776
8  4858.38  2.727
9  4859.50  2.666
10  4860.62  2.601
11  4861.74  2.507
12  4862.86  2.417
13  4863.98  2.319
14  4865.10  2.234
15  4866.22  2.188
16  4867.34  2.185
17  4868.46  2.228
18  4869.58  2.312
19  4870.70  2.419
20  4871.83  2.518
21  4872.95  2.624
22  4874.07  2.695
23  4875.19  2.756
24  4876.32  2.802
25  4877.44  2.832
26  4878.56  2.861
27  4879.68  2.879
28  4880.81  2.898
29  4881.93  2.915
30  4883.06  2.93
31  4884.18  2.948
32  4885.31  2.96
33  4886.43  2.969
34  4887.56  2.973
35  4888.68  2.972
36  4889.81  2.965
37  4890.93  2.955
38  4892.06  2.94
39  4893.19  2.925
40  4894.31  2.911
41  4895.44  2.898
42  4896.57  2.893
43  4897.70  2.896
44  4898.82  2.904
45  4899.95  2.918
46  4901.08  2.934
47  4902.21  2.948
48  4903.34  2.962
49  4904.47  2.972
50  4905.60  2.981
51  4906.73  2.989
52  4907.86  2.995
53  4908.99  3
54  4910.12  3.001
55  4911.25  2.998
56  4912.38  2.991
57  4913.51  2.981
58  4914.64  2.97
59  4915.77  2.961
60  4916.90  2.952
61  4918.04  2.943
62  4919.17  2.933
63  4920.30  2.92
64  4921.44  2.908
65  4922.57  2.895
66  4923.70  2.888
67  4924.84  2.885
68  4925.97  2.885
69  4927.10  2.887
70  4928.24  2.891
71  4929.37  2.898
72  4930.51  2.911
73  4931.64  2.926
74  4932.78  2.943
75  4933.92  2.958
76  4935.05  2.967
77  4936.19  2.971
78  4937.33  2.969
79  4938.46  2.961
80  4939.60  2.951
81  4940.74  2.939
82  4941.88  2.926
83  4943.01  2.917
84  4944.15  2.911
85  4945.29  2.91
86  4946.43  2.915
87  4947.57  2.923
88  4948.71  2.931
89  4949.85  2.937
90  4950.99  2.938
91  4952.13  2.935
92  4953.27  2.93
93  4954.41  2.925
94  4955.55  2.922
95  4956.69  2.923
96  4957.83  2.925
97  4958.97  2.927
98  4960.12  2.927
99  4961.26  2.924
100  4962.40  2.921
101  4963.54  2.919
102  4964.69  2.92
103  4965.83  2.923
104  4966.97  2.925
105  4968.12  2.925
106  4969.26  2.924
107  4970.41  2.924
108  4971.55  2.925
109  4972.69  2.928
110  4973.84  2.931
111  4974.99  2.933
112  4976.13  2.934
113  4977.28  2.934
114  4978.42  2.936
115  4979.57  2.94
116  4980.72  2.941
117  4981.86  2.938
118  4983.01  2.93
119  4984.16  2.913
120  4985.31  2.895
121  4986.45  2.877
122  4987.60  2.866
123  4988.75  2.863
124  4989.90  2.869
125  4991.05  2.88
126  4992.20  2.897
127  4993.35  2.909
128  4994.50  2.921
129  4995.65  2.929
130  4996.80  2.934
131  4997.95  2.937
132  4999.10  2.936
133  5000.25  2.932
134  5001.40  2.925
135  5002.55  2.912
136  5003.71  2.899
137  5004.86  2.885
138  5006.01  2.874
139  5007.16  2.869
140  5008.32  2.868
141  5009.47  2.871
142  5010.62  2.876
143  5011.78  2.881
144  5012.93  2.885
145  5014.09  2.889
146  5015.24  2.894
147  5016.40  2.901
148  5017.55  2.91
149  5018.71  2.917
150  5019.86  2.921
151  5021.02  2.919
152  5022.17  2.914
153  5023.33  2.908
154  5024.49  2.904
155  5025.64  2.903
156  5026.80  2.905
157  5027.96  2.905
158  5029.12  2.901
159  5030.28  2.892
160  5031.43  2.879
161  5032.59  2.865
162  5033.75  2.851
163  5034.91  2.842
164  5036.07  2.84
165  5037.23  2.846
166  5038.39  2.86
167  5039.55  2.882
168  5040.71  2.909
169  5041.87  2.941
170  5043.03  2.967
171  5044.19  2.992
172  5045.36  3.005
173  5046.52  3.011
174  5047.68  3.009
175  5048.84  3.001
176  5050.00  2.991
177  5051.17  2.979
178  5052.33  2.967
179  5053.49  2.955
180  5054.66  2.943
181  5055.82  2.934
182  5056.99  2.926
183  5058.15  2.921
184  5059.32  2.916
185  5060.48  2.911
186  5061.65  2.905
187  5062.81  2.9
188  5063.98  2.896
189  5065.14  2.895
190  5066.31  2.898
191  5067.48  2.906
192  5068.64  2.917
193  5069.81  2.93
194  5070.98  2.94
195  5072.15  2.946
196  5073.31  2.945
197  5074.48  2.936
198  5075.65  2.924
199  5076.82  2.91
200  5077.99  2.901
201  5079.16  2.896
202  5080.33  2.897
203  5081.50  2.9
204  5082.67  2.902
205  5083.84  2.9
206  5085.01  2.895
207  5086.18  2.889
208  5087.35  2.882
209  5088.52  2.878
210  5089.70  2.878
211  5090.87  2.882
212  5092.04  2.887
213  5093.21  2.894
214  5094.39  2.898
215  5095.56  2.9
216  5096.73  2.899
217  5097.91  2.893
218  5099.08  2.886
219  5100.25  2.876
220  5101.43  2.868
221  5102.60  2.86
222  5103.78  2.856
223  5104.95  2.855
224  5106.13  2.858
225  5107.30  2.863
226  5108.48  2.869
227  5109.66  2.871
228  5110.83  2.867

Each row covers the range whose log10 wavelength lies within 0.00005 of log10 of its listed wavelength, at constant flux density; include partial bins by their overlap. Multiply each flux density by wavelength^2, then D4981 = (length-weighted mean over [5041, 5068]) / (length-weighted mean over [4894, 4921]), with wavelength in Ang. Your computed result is 1.1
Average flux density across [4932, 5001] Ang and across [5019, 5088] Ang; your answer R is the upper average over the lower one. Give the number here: 1.00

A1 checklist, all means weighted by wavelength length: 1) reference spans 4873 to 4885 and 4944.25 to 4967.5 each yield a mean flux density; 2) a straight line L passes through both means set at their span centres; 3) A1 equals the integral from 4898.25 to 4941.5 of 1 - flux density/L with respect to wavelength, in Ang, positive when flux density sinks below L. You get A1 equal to -0.86 Ang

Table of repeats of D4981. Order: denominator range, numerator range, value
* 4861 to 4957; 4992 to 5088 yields 1.08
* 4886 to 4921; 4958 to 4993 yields 1.02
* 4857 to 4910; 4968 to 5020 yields 1.10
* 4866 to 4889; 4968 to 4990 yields 1.12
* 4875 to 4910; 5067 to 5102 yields 1.07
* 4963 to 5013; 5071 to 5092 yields 1.04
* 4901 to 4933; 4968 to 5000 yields 1.02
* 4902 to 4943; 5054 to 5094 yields 1.05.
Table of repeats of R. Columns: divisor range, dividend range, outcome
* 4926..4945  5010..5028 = 0.99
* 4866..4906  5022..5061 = 1.04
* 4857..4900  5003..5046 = 1.06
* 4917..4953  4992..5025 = 0.99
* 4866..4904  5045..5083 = 1.05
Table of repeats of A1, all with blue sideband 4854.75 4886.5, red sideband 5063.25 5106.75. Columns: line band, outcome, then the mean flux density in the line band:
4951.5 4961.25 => -0.6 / 2.93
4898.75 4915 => -1.7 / 2.97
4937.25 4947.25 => -0.7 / 2.93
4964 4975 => -0.7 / 2.92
